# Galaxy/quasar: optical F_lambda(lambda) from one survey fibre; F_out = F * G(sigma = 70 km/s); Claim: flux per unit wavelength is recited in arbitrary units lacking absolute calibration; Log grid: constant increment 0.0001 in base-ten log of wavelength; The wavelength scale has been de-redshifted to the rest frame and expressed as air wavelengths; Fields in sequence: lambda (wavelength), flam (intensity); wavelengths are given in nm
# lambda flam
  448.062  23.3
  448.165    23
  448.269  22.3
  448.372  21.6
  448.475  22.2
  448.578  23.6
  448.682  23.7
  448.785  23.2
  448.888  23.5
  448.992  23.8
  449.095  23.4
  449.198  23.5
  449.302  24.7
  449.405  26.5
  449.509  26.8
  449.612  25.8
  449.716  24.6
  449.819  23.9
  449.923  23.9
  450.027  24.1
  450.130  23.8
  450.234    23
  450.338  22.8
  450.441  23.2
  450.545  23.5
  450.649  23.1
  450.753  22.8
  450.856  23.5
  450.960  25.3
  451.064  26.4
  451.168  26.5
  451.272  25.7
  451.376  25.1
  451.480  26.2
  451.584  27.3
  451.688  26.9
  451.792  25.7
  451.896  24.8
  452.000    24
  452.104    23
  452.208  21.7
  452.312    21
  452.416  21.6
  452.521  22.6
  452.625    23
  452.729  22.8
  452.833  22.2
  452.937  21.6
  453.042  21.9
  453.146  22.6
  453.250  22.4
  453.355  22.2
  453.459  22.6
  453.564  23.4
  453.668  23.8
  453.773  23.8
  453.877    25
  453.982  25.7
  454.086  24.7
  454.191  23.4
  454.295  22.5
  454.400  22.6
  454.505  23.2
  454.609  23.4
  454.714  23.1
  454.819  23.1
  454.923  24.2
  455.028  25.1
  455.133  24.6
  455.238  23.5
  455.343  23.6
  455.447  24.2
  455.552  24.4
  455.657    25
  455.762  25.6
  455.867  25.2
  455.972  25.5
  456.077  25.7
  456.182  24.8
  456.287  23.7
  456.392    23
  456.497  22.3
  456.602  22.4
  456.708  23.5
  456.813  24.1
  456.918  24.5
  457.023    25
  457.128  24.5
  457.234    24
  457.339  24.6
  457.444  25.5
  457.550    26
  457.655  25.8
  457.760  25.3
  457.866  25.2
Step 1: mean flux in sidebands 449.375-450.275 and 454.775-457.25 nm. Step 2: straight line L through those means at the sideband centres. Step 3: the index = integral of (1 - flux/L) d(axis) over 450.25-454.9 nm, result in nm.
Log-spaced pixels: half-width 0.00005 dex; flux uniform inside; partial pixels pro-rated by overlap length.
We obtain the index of 0.15 nm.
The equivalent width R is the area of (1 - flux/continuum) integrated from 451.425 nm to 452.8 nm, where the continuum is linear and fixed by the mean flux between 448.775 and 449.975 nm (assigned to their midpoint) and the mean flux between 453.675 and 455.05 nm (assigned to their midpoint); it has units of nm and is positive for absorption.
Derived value 0.01 nm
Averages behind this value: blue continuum 24.5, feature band 23.9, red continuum 23.8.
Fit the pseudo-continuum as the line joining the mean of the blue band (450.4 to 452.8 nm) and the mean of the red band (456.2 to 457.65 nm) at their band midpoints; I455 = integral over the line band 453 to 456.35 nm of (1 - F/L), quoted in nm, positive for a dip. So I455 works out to 0.036 nm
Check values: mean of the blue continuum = 24.1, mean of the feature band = 23.9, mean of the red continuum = 24.2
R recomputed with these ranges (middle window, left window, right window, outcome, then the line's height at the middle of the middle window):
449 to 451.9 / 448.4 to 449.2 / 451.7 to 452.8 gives -0.185 nm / 23.2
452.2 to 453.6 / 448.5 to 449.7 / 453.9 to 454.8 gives 0.091 nm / 23.8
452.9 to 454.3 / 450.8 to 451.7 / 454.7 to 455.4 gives 0.077 nm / 24.7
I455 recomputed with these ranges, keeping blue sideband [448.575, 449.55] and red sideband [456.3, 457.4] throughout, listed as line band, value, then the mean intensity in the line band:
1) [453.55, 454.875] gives 0.016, 23.7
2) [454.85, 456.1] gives -0.041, 24.7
